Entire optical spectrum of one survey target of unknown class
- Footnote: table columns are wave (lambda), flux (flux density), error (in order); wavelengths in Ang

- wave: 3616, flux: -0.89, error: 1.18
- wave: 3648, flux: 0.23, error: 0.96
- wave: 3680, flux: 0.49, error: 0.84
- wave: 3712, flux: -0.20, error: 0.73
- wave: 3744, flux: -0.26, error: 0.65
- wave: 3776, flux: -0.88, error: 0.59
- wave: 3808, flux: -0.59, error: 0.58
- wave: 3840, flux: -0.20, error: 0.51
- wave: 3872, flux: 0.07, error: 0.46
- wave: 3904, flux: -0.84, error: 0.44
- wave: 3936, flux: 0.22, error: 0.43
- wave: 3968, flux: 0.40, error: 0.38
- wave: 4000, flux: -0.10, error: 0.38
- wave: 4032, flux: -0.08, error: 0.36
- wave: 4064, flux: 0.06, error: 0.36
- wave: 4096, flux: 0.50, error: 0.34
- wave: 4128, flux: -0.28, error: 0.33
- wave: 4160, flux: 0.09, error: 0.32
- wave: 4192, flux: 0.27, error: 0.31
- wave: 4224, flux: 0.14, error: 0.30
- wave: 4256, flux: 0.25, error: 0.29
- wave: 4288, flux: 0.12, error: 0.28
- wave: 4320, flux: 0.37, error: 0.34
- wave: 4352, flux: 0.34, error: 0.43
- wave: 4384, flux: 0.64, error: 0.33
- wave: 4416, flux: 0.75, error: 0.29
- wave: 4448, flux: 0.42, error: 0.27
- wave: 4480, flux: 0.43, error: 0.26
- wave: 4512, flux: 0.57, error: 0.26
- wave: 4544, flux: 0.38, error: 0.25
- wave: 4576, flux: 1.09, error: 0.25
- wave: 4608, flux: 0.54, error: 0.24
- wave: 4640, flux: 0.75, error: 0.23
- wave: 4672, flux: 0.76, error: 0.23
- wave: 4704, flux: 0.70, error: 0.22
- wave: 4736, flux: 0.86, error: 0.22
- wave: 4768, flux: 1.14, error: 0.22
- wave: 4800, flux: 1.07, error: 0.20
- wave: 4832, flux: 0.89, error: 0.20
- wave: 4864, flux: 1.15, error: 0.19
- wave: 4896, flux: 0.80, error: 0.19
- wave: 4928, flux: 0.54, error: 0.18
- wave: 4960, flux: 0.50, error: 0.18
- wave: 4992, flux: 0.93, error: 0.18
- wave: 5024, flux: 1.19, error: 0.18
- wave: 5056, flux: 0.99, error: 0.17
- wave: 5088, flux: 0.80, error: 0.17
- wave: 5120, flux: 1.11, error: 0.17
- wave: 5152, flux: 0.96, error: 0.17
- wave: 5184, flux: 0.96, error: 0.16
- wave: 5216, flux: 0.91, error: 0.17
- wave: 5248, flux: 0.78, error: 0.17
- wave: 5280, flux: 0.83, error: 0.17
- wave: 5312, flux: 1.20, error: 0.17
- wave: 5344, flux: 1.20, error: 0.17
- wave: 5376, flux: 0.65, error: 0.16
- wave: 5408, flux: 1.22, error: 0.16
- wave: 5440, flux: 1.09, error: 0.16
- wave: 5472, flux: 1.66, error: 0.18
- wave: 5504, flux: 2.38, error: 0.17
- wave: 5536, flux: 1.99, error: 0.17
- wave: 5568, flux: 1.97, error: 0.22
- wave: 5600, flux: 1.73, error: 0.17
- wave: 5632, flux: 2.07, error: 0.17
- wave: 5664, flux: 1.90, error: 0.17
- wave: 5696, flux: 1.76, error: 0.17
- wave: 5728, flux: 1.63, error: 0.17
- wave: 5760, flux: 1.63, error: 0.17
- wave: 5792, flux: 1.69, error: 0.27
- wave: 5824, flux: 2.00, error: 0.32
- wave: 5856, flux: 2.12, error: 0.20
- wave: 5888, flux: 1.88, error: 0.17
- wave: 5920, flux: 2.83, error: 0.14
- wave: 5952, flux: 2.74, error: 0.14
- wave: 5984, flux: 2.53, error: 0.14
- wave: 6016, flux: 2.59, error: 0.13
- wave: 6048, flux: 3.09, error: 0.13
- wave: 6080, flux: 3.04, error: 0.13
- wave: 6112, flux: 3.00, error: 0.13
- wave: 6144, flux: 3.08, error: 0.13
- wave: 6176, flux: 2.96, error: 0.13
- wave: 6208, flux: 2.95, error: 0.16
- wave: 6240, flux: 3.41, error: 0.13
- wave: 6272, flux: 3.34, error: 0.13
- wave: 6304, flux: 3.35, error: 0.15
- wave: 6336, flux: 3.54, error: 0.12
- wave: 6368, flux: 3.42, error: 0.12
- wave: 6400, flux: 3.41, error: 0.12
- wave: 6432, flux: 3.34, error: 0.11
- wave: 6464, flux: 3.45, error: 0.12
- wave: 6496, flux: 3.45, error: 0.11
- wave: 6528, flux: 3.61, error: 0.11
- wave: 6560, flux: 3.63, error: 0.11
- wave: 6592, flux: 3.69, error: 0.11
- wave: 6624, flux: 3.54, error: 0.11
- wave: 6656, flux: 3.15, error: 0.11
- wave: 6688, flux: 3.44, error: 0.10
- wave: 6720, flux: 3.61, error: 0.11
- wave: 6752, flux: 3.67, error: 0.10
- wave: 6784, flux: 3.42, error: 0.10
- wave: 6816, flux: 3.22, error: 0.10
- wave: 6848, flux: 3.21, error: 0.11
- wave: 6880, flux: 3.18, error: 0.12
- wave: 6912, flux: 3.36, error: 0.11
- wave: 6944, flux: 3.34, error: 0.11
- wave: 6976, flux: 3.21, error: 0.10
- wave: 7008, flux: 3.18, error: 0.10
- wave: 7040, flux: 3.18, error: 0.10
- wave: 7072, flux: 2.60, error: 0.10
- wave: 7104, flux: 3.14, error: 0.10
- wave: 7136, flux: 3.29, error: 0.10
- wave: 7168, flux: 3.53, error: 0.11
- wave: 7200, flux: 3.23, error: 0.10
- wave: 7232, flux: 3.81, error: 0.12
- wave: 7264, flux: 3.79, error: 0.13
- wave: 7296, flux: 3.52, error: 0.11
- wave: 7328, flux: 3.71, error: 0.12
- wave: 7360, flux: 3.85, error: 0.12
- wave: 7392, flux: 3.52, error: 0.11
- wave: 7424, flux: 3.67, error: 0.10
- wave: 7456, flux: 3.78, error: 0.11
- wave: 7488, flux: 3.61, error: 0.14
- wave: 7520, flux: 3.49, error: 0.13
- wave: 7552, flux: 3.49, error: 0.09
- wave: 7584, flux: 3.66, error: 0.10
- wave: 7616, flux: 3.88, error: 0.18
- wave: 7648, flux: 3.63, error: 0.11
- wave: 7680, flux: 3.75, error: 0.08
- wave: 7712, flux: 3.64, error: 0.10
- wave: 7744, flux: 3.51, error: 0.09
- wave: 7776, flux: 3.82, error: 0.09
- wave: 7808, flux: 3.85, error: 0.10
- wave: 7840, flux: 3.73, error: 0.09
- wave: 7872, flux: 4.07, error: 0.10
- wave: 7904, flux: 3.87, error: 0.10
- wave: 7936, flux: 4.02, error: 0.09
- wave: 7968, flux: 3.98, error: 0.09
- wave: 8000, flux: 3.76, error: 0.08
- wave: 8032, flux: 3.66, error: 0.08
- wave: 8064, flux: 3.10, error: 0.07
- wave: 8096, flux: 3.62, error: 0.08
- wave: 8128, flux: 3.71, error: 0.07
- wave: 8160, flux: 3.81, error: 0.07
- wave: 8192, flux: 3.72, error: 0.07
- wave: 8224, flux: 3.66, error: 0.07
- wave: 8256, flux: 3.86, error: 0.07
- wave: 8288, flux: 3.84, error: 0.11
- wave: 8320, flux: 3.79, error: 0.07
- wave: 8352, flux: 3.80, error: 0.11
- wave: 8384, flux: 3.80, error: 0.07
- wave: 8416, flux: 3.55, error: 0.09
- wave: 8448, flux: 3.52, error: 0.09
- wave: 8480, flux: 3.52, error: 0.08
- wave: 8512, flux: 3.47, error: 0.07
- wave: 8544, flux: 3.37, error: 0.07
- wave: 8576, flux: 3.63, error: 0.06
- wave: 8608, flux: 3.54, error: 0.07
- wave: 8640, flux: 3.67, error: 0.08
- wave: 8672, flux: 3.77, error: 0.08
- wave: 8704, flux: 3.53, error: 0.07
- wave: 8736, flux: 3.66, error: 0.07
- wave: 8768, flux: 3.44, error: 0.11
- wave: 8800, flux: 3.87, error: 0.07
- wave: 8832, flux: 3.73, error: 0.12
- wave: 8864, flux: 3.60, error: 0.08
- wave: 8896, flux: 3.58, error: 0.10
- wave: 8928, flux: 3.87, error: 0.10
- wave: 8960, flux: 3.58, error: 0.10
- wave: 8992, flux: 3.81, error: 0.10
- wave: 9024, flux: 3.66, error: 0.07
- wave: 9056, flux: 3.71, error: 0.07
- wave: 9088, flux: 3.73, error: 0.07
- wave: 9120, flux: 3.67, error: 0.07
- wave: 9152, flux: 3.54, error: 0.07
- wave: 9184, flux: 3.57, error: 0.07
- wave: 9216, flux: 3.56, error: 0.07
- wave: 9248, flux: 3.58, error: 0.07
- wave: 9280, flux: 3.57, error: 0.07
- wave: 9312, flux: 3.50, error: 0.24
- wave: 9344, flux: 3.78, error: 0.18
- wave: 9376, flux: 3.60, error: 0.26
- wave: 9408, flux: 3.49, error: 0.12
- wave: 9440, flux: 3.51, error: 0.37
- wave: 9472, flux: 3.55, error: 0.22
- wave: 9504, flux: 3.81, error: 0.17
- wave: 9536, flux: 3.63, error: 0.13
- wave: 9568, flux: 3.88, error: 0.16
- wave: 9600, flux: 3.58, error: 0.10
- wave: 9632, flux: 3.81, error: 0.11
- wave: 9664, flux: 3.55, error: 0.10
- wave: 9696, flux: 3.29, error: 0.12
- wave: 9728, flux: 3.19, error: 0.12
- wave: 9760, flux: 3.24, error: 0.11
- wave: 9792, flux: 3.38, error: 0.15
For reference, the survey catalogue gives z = 0.37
